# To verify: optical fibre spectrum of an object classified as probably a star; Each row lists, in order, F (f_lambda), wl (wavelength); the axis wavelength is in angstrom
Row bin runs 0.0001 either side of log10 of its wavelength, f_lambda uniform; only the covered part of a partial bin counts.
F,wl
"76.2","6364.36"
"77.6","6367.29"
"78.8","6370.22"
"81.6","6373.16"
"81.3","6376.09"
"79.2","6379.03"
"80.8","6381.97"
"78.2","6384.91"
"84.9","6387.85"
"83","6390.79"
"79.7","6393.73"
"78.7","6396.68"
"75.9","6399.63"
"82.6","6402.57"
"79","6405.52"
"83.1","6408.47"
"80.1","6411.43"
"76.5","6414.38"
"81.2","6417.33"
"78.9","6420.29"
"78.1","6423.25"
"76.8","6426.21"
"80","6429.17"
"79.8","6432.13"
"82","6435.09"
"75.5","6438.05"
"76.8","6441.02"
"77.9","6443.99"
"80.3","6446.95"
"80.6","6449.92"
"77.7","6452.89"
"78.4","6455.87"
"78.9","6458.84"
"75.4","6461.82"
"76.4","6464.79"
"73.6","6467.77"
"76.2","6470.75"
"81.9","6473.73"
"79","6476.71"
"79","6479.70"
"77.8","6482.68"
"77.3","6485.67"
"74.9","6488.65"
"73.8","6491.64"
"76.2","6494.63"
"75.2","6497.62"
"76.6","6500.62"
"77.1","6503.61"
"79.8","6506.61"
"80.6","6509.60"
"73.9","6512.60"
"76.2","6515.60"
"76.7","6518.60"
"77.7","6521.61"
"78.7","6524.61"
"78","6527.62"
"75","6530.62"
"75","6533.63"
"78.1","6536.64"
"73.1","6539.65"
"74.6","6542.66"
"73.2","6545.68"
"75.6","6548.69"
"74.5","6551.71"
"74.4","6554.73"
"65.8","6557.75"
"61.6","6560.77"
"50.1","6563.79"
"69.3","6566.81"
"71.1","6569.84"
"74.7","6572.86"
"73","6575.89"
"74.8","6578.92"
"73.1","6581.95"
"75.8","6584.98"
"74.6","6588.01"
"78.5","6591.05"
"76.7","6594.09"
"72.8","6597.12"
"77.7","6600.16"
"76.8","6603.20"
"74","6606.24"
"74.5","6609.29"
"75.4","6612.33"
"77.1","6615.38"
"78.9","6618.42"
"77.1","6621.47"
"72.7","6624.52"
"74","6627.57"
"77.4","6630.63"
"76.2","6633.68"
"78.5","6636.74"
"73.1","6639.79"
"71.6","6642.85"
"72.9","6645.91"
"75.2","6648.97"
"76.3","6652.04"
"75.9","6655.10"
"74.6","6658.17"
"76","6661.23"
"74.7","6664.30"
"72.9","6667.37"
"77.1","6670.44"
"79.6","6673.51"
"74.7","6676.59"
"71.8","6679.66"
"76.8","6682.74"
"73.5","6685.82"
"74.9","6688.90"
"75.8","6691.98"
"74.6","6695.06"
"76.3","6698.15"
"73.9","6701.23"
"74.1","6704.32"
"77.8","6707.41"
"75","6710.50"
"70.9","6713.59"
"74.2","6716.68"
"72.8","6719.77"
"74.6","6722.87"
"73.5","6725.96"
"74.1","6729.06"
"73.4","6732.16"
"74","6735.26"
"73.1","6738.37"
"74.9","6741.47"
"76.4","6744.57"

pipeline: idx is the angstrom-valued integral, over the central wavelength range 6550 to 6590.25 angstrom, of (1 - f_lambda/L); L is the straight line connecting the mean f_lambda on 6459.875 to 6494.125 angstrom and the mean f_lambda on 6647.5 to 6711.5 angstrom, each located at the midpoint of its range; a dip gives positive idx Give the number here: 3.0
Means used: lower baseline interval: 76.9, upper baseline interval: 75.3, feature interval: 70.4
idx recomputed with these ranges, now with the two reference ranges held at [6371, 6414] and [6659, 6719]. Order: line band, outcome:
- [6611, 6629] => 0.1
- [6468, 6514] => 0.8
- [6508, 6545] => 0.7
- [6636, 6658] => 0.3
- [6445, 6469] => 0.5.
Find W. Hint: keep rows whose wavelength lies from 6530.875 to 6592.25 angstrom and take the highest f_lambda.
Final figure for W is 78.5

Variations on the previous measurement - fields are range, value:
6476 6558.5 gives 80.6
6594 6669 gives 78.9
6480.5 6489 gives 77.8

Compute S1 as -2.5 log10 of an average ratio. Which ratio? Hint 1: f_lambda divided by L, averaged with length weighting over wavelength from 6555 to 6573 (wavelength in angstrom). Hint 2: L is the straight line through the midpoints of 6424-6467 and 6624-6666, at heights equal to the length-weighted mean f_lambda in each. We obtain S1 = 0.17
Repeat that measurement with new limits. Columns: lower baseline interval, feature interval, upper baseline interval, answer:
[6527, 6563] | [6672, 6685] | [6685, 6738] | -0.023 mag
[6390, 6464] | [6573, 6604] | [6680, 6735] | 0.015 mag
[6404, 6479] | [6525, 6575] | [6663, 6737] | 0.077 mag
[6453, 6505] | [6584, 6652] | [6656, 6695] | 0.002 mag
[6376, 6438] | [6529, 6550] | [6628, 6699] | 0.035 mag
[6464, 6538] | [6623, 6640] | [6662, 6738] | -0.001 mag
